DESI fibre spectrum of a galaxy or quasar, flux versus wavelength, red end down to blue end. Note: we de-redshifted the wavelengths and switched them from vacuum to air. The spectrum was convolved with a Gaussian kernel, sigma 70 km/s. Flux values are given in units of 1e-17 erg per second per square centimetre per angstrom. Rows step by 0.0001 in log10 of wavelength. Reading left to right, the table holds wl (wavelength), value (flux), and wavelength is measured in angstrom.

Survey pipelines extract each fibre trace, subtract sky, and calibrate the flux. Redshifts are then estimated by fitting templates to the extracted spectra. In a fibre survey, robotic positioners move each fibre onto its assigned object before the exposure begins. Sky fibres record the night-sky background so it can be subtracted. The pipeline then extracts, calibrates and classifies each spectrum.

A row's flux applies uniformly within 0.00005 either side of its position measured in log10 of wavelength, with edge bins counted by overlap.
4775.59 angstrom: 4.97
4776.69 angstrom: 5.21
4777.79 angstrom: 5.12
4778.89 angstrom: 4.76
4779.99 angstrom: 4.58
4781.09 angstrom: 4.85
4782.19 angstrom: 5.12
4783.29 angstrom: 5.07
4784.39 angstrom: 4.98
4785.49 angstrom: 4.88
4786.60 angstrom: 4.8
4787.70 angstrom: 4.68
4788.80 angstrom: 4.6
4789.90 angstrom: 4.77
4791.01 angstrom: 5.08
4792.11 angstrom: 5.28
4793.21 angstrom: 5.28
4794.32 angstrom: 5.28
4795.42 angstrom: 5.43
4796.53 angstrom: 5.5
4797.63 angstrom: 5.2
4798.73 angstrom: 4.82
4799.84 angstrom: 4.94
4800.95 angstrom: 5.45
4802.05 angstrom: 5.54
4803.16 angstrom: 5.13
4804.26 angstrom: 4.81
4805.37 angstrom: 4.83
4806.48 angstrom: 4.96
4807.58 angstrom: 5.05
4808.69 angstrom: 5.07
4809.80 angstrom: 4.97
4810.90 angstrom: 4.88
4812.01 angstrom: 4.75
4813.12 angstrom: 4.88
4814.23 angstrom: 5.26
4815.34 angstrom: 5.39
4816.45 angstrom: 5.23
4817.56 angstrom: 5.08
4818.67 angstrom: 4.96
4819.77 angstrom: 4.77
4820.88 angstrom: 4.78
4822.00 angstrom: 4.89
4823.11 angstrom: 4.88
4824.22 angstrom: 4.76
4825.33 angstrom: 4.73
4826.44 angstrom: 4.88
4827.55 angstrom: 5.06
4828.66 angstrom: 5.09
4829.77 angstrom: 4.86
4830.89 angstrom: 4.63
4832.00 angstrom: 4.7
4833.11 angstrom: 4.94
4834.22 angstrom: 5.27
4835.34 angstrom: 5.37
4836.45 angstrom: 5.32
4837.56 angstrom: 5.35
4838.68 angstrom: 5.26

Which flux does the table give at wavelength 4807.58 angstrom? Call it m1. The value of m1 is 5.05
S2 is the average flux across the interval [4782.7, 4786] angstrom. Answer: 4.99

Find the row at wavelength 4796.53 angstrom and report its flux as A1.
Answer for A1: 5.5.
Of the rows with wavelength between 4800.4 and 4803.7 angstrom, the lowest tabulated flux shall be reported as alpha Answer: 5.13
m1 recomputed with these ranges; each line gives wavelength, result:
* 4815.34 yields 5.39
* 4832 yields 4.7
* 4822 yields 4.89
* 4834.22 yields 5.27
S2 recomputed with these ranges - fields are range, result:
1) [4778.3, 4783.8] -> 4.88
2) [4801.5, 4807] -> 5.05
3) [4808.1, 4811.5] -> 4.97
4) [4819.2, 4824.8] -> 4.82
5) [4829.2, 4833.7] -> 4.79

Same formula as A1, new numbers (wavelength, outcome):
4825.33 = 4.73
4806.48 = 4.96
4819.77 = 4.77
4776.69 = 5.21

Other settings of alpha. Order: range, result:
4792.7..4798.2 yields 5.2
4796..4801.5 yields 4.82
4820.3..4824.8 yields 4.76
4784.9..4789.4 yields 4.6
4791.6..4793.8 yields 5.28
